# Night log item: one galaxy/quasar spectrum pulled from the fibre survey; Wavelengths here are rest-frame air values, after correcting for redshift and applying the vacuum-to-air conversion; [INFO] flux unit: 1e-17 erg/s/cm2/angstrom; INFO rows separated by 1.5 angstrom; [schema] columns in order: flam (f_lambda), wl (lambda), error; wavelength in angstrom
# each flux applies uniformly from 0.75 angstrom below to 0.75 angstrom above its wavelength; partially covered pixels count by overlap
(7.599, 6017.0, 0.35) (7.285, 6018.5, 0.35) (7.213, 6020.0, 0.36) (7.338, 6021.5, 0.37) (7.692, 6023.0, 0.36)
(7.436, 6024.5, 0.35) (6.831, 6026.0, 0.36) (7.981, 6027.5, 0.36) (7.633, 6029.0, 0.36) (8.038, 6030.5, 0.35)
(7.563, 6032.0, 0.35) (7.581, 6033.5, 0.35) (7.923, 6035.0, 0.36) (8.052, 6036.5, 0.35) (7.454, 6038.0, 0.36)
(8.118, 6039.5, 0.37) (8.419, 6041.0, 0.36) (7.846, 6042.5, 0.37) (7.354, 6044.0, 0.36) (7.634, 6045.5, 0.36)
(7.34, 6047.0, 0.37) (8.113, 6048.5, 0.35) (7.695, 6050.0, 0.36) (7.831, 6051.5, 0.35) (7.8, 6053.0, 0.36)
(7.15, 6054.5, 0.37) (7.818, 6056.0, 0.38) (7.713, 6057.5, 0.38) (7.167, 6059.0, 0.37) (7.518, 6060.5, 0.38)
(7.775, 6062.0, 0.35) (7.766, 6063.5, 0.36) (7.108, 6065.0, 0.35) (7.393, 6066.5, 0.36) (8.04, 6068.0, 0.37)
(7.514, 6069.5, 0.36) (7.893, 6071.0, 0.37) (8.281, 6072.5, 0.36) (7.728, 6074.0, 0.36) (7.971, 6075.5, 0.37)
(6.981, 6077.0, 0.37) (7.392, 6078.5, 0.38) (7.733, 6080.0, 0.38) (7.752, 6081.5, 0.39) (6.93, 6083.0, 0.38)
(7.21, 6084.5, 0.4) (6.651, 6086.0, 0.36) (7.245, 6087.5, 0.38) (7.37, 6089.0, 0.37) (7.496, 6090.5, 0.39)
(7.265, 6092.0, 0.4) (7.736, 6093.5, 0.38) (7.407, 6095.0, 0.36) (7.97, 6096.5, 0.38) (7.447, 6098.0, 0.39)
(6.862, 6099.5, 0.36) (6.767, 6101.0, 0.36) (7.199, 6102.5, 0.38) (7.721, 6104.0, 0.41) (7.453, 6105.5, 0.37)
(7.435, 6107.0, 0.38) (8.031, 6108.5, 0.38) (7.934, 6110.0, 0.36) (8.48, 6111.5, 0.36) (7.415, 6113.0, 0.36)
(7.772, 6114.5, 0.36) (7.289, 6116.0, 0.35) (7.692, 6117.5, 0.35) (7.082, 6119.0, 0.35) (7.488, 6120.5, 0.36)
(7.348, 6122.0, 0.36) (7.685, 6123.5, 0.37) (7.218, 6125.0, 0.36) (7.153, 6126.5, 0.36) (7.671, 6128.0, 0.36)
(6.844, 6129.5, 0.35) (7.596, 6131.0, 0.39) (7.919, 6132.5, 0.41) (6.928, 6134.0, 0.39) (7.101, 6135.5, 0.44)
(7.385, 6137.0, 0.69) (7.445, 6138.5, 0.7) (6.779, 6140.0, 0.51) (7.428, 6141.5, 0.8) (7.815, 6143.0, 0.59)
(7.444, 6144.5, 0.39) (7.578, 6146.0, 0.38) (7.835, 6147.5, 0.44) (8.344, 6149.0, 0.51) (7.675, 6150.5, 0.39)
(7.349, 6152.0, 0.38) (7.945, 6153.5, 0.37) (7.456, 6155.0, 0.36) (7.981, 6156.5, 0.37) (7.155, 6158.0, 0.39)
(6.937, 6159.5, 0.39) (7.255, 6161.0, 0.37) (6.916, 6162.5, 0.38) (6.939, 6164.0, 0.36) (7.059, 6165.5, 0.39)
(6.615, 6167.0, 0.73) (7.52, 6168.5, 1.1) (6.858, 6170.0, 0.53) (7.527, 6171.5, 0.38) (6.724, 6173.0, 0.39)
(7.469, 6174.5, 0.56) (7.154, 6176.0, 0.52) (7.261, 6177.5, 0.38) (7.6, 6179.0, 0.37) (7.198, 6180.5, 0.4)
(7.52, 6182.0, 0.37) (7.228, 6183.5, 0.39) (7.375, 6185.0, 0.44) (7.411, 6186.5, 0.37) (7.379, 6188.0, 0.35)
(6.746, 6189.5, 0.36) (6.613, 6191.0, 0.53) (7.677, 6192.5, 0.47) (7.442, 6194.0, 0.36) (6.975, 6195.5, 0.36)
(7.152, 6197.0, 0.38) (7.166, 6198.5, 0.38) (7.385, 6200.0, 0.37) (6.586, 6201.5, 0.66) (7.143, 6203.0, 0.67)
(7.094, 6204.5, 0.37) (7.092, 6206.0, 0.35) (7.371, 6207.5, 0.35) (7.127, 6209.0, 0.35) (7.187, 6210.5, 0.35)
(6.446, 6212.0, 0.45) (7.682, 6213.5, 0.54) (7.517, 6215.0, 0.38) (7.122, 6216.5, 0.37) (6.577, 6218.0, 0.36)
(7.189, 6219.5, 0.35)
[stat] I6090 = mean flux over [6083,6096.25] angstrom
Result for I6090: 7.3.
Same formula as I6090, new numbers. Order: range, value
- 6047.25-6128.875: 7.53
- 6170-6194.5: 7.26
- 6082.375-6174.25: 7.39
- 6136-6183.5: 7.36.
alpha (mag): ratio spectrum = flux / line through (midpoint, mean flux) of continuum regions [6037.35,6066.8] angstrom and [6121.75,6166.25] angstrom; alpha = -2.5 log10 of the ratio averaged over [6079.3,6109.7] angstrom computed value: 0.02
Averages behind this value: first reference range 7.66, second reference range 7.41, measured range 7.39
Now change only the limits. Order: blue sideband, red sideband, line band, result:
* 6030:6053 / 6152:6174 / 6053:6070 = 0.02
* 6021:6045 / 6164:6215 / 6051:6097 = 0.01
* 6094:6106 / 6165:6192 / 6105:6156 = -0.04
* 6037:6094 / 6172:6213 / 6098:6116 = -0.01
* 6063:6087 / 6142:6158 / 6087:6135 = 0.02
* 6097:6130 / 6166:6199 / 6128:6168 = -0.01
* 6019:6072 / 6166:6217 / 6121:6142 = 0.01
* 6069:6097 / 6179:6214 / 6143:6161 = -0.04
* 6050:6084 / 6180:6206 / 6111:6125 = -0.02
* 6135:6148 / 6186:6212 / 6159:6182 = 0.02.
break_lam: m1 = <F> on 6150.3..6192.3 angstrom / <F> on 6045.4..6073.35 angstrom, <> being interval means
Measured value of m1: 0.9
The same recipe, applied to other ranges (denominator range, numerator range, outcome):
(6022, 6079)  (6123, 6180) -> 0.96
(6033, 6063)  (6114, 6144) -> 0.96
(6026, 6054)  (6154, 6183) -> 0.93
